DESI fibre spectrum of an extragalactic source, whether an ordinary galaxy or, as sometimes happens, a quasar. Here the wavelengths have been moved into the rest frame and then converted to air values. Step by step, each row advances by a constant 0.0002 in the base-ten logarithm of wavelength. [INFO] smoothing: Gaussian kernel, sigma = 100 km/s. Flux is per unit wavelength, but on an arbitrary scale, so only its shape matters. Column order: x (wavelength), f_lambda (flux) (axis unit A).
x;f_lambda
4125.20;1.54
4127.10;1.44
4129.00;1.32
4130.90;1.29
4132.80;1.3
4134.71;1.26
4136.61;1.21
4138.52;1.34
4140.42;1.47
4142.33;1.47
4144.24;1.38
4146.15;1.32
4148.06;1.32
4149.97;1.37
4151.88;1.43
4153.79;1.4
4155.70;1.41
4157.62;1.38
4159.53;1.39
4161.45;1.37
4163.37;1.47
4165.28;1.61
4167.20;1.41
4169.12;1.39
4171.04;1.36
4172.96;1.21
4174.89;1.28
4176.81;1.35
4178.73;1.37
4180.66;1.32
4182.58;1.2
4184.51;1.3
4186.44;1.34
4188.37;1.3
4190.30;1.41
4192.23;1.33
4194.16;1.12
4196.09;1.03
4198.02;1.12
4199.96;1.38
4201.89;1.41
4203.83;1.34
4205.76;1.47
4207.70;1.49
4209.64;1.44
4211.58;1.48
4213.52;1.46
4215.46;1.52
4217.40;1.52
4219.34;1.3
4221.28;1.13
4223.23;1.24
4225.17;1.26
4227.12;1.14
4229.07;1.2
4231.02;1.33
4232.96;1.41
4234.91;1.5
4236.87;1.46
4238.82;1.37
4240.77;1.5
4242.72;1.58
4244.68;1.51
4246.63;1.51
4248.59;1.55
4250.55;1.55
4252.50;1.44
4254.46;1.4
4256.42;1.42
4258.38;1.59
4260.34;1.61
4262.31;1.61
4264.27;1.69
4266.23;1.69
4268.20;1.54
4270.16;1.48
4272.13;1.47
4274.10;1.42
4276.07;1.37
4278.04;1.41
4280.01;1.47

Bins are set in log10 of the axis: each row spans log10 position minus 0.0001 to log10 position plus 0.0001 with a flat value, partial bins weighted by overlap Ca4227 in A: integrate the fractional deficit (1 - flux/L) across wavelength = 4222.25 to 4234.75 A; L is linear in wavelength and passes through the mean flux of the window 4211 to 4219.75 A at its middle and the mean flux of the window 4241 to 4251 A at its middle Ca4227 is 1.82 A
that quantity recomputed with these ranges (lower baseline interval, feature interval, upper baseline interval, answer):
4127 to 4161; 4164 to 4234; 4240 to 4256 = 4.93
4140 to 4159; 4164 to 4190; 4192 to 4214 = 0.37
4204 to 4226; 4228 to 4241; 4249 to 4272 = 0.62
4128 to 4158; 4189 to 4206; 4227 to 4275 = 1.65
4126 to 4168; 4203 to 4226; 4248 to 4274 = 1.32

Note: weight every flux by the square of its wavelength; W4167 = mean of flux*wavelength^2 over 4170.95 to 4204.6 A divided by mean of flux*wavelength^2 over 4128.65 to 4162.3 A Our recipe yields 0.97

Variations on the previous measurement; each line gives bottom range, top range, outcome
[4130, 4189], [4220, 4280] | 1.11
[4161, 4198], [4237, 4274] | 1.20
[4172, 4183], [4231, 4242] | 1.15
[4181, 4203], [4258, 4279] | 1.25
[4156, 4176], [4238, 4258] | 1.12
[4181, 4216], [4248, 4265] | 1.18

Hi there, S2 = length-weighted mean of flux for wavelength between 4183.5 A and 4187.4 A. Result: 1.32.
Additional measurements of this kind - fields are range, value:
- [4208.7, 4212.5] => 1.46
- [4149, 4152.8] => 1.4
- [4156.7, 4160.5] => 1.39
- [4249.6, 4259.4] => 1.48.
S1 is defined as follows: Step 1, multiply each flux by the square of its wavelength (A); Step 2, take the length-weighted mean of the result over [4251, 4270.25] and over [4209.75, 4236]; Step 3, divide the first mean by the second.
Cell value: 1.17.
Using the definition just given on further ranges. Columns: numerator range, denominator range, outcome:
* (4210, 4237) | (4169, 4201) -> 1.08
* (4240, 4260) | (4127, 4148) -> 1.19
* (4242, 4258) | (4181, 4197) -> 1.23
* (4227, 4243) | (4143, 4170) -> 1.03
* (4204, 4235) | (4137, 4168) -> 1.00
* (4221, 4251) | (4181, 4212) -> 1.08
